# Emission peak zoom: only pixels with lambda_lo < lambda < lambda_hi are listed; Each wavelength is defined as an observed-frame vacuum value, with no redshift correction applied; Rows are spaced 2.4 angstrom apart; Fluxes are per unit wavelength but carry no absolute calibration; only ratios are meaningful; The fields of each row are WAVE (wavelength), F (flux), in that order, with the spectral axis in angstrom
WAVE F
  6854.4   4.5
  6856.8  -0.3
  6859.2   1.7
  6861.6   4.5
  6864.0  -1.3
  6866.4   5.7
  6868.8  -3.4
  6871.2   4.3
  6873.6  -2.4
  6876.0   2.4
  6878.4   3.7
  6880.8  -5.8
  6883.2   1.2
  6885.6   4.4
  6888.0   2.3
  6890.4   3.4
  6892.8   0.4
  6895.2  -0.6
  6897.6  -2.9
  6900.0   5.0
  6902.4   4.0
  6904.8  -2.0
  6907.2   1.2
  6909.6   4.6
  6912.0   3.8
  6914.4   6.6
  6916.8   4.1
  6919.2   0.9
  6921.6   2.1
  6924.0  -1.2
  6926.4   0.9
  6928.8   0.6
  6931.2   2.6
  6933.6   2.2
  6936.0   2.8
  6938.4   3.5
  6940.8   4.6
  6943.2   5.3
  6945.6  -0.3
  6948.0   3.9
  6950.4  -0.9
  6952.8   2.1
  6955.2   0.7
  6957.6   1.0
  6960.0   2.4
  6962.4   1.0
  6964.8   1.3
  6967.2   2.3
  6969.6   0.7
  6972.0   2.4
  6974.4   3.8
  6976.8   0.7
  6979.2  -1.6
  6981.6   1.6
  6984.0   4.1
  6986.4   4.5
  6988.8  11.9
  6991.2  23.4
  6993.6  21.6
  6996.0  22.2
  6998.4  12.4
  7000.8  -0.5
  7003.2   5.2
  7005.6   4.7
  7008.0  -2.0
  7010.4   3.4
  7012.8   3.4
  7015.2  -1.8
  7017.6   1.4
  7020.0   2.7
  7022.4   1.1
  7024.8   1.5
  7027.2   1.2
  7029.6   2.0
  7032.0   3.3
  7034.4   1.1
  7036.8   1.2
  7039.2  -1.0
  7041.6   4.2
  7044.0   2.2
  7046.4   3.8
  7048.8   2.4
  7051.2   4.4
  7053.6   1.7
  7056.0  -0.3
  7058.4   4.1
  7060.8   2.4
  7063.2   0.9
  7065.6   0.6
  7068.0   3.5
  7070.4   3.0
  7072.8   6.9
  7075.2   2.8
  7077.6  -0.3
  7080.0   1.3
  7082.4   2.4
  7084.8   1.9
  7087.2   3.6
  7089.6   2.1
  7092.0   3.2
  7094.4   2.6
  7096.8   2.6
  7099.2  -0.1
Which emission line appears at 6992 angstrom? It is [O II]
